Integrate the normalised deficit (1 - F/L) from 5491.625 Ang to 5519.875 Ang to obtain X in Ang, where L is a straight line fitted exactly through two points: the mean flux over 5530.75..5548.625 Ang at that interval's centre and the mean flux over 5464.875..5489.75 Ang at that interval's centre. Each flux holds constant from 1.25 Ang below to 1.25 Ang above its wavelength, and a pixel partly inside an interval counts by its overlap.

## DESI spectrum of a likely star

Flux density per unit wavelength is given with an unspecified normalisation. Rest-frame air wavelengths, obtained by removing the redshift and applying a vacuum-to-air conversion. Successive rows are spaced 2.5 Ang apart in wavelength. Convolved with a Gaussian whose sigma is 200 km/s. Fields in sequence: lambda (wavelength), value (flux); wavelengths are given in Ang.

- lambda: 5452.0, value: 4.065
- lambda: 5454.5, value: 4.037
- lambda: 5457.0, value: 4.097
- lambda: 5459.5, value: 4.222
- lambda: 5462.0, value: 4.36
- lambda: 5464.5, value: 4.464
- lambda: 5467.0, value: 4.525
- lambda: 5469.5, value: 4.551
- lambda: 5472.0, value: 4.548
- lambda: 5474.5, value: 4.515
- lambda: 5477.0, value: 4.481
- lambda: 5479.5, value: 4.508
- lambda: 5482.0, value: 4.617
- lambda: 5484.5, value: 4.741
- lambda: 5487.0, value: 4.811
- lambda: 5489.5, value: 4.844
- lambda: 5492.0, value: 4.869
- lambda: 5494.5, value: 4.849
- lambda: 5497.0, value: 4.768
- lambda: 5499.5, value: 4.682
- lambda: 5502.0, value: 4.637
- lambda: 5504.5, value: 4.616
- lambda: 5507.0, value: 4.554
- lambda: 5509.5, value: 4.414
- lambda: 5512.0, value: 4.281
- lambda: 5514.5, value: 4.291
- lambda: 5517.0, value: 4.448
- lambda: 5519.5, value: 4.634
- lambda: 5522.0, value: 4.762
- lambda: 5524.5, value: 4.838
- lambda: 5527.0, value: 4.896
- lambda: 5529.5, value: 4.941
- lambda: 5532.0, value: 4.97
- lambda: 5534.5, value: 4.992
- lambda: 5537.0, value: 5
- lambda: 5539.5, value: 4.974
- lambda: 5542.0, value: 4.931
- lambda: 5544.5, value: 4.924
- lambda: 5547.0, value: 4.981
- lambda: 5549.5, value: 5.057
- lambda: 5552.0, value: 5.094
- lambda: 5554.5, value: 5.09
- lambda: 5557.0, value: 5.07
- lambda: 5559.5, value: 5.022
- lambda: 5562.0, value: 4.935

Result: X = 1.1 Ang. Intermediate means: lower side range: 4.6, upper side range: 4.97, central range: 4.58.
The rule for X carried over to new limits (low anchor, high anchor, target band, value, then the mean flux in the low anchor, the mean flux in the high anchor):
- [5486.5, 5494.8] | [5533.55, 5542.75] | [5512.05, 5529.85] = 1.0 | 4.85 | 4.98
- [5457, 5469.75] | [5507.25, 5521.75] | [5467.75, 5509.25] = -2.3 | 4.38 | 4.45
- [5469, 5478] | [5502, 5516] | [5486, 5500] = -1.0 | 4.52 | 4.45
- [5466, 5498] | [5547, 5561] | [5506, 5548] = 1.3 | 4.66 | 5.06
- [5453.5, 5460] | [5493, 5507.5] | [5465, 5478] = -0.6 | 4.11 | 4.69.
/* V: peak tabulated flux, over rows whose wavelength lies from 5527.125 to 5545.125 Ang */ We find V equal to 5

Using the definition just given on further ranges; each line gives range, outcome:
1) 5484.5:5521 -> 4.869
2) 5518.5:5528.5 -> 4.896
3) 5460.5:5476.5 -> 4.551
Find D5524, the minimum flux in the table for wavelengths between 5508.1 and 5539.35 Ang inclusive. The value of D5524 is 4.281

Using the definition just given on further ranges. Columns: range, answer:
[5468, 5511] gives 4.414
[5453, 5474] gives 4.037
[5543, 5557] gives 4.924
